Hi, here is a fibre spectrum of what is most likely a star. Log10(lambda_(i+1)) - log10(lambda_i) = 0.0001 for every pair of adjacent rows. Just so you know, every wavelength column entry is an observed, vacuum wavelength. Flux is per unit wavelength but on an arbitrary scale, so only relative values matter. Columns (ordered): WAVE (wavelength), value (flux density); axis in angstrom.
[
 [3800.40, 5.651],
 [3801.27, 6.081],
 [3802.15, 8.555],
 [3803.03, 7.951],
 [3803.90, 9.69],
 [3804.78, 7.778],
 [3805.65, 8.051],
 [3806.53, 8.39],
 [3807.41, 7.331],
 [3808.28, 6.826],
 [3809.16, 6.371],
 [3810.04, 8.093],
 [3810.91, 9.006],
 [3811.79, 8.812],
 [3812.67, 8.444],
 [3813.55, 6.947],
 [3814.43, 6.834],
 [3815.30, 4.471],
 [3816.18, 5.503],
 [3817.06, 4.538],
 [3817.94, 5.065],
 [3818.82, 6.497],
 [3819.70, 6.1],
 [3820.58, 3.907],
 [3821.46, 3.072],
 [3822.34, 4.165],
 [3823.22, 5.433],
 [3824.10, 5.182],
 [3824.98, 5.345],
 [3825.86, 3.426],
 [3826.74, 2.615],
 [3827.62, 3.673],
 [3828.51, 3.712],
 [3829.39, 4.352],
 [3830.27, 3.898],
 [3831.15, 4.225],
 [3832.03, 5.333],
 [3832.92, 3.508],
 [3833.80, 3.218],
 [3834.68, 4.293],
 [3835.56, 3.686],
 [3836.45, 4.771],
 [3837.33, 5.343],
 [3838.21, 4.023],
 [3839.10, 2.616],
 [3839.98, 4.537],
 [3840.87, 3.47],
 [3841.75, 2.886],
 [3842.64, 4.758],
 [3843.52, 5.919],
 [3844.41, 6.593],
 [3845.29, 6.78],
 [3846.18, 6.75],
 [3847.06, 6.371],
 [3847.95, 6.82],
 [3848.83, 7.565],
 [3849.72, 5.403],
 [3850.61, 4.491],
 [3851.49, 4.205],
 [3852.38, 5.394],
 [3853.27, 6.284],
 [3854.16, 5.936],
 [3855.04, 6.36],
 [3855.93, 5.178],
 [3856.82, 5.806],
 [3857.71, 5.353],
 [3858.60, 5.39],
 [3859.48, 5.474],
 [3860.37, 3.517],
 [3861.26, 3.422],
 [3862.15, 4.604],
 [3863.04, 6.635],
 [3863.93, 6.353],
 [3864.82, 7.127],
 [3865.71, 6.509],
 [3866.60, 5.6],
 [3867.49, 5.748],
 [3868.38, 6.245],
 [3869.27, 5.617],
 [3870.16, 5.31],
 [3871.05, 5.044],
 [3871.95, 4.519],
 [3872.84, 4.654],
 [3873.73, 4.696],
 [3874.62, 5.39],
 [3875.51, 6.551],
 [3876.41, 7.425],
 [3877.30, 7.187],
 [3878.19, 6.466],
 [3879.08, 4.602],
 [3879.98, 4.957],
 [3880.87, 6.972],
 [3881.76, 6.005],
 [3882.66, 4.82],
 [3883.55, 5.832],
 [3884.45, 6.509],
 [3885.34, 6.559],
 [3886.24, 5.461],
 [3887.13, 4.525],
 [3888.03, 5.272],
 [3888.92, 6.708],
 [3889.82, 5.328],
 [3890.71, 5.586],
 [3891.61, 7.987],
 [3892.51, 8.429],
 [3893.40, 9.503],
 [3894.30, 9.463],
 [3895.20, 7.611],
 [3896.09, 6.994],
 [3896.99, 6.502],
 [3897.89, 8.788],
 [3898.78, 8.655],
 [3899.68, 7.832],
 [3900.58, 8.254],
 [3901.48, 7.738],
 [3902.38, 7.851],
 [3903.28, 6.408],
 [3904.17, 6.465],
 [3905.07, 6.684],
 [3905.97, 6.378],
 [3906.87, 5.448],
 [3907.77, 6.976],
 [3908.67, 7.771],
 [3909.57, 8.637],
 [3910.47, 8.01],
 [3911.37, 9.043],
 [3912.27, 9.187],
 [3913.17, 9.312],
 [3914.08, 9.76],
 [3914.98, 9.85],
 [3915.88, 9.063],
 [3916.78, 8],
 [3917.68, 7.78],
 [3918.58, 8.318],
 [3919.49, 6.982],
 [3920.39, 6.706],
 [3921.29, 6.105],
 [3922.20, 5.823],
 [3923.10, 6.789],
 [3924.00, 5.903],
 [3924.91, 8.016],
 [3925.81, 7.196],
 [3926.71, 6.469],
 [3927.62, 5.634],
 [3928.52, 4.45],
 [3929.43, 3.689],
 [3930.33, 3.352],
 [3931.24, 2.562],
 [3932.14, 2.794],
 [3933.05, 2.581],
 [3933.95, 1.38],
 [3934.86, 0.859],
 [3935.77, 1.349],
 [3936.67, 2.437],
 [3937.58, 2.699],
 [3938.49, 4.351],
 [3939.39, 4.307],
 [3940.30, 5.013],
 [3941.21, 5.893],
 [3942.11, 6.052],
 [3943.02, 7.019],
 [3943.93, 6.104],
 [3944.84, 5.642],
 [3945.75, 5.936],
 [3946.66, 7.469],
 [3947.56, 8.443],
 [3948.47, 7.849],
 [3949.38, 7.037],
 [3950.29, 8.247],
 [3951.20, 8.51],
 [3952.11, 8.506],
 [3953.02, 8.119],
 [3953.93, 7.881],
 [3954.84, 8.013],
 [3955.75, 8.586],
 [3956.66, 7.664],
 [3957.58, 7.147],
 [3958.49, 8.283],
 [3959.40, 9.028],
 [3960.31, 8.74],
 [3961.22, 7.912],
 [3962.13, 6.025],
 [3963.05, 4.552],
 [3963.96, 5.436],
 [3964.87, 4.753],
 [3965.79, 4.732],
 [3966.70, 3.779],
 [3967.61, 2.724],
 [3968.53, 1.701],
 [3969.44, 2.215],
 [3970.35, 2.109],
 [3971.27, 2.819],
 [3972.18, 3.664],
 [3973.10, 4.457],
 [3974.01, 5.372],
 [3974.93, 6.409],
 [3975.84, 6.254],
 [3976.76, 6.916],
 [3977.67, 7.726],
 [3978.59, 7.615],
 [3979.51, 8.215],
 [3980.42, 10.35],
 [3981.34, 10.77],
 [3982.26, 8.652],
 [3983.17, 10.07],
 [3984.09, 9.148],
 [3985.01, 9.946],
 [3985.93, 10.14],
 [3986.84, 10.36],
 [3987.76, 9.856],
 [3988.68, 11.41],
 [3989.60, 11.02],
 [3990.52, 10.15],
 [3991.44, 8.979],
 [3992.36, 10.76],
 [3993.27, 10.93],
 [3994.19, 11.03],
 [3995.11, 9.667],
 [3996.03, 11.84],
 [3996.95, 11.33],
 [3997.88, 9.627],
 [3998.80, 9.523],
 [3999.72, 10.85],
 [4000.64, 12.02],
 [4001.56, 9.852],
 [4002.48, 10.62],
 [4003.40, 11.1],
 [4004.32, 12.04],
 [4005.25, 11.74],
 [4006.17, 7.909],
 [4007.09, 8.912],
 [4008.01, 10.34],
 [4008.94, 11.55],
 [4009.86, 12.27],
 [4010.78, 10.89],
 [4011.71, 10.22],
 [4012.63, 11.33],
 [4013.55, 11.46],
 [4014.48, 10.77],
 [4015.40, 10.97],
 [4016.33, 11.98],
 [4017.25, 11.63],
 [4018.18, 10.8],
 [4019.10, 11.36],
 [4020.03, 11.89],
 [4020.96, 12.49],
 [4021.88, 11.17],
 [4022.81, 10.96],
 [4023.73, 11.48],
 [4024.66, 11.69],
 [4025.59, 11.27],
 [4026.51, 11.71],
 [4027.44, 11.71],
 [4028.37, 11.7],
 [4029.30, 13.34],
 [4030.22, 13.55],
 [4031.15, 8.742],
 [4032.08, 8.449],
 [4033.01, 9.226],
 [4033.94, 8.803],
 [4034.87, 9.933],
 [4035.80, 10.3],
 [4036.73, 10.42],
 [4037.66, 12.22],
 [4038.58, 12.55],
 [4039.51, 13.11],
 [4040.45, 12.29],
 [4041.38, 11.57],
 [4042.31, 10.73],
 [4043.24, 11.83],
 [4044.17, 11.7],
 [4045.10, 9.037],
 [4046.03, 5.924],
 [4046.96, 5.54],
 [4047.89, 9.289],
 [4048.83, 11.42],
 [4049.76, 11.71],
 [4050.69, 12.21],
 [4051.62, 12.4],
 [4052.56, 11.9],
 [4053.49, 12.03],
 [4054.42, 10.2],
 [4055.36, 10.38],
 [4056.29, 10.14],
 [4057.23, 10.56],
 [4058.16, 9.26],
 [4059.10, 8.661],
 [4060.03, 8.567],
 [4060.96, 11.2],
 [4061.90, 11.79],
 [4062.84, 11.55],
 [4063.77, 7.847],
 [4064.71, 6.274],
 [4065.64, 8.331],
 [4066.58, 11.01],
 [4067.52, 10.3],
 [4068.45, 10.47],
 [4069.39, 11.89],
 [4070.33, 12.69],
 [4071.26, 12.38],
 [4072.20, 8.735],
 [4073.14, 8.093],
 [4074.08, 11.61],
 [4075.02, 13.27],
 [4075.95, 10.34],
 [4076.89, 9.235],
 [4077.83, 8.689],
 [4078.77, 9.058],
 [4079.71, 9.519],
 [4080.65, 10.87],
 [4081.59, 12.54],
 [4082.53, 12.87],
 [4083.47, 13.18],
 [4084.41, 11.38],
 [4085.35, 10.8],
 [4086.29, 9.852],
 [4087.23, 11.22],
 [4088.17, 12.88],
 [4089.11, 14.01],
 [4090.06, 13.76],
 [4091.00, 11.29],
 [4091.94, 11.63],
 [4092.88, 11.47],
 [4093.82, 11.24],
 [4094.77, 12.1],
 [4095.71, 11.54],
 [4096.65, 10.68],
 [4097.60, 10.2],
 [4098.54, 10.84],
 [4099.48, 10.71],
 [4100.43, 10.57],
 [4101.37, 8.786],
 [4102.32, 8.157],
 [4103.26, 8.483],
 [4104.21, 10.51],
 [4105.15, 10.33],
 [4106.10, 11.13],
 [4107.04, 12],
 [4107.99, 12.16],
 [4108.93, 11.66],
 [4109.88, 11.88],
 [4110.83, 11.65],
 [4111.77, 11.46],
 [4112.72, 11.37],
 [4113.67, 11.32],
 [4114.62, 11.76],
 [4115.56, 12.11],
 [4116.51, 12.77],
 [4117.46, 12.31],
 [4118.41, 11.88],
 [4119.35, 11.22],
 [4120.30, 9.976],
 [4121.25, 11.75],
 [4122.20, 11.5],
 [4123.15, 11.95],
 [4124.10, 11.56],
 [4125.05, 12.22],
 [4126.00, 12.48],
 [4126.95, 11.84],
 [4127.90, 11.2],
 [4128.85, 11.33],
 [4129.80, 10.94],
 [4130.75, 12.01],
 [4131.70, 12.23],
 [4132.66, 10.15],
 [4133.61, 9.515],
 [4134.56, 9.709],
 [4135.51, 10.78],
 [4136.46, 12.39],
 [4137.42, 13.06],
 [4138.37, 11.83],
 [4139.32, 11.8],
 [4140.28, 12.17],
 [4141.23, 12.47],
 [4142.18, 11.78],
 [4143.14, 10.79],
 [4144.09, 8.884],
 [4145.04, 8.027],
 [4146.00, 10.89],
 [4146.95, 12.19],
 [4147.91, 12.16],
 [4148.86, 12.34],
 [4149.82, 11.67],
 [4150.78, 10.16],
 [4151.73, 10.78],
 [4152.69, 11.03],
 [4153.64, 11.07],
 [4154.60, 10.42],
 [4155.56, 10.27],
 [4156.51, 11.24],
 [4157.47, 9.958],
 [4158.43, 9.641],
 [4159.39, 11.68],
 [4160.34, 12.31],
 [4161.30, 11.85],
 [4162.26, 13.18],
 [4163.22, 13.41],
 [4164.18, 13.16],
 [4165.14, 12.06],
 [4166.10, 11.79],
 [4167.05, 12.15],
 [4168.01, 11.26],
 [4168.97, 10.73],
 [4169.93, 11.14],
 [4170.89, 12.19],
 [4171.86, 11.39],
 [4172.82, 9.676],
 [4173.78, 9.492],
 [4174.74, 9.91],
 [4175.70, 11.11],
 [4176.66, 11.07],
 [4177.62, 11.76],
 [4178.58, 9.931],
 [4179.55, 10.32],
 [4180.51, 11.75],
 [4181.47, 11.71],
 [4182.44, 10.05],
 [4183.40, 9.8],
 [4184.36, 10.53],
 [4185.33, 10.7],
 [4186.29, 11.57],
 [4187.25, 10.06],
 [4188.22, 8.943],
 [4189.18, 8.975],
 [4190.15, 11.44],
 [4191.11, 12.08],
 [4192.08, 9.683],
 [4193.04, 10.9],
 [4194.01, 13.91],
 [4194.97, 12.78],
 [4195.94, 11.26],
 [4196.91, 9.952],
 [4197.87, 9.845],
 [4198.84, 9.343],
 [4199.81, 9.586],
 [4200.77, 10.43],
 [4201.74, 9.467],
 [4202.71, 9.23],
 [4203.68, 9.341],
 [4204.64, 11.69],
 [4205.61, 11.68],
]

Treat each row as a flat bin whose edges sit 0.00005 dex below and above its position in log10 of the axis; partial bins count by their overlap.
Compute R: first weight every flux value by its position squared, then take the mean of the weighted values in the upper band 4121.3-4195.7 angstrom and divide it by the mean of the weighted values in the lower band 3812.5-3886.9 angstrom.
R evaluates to 2.49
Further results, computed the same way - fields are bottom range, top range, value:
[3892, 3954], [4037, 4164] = 1.83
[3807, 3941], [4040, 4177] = 2.13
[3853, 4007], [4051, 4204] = 1.75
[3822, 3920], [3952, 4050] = 1.65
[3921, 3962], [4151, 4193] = 2.07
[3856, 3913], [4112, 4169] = 2.01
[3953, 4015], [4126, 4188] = 1.42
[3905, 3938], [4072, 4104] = 1.96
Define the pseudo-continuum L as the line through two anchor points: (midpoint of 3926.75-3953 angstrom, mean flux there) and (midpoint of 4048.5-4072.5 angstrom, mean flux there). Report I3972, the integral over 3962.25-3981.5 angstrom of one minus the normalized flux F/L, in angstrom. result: 3.8 angstrom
